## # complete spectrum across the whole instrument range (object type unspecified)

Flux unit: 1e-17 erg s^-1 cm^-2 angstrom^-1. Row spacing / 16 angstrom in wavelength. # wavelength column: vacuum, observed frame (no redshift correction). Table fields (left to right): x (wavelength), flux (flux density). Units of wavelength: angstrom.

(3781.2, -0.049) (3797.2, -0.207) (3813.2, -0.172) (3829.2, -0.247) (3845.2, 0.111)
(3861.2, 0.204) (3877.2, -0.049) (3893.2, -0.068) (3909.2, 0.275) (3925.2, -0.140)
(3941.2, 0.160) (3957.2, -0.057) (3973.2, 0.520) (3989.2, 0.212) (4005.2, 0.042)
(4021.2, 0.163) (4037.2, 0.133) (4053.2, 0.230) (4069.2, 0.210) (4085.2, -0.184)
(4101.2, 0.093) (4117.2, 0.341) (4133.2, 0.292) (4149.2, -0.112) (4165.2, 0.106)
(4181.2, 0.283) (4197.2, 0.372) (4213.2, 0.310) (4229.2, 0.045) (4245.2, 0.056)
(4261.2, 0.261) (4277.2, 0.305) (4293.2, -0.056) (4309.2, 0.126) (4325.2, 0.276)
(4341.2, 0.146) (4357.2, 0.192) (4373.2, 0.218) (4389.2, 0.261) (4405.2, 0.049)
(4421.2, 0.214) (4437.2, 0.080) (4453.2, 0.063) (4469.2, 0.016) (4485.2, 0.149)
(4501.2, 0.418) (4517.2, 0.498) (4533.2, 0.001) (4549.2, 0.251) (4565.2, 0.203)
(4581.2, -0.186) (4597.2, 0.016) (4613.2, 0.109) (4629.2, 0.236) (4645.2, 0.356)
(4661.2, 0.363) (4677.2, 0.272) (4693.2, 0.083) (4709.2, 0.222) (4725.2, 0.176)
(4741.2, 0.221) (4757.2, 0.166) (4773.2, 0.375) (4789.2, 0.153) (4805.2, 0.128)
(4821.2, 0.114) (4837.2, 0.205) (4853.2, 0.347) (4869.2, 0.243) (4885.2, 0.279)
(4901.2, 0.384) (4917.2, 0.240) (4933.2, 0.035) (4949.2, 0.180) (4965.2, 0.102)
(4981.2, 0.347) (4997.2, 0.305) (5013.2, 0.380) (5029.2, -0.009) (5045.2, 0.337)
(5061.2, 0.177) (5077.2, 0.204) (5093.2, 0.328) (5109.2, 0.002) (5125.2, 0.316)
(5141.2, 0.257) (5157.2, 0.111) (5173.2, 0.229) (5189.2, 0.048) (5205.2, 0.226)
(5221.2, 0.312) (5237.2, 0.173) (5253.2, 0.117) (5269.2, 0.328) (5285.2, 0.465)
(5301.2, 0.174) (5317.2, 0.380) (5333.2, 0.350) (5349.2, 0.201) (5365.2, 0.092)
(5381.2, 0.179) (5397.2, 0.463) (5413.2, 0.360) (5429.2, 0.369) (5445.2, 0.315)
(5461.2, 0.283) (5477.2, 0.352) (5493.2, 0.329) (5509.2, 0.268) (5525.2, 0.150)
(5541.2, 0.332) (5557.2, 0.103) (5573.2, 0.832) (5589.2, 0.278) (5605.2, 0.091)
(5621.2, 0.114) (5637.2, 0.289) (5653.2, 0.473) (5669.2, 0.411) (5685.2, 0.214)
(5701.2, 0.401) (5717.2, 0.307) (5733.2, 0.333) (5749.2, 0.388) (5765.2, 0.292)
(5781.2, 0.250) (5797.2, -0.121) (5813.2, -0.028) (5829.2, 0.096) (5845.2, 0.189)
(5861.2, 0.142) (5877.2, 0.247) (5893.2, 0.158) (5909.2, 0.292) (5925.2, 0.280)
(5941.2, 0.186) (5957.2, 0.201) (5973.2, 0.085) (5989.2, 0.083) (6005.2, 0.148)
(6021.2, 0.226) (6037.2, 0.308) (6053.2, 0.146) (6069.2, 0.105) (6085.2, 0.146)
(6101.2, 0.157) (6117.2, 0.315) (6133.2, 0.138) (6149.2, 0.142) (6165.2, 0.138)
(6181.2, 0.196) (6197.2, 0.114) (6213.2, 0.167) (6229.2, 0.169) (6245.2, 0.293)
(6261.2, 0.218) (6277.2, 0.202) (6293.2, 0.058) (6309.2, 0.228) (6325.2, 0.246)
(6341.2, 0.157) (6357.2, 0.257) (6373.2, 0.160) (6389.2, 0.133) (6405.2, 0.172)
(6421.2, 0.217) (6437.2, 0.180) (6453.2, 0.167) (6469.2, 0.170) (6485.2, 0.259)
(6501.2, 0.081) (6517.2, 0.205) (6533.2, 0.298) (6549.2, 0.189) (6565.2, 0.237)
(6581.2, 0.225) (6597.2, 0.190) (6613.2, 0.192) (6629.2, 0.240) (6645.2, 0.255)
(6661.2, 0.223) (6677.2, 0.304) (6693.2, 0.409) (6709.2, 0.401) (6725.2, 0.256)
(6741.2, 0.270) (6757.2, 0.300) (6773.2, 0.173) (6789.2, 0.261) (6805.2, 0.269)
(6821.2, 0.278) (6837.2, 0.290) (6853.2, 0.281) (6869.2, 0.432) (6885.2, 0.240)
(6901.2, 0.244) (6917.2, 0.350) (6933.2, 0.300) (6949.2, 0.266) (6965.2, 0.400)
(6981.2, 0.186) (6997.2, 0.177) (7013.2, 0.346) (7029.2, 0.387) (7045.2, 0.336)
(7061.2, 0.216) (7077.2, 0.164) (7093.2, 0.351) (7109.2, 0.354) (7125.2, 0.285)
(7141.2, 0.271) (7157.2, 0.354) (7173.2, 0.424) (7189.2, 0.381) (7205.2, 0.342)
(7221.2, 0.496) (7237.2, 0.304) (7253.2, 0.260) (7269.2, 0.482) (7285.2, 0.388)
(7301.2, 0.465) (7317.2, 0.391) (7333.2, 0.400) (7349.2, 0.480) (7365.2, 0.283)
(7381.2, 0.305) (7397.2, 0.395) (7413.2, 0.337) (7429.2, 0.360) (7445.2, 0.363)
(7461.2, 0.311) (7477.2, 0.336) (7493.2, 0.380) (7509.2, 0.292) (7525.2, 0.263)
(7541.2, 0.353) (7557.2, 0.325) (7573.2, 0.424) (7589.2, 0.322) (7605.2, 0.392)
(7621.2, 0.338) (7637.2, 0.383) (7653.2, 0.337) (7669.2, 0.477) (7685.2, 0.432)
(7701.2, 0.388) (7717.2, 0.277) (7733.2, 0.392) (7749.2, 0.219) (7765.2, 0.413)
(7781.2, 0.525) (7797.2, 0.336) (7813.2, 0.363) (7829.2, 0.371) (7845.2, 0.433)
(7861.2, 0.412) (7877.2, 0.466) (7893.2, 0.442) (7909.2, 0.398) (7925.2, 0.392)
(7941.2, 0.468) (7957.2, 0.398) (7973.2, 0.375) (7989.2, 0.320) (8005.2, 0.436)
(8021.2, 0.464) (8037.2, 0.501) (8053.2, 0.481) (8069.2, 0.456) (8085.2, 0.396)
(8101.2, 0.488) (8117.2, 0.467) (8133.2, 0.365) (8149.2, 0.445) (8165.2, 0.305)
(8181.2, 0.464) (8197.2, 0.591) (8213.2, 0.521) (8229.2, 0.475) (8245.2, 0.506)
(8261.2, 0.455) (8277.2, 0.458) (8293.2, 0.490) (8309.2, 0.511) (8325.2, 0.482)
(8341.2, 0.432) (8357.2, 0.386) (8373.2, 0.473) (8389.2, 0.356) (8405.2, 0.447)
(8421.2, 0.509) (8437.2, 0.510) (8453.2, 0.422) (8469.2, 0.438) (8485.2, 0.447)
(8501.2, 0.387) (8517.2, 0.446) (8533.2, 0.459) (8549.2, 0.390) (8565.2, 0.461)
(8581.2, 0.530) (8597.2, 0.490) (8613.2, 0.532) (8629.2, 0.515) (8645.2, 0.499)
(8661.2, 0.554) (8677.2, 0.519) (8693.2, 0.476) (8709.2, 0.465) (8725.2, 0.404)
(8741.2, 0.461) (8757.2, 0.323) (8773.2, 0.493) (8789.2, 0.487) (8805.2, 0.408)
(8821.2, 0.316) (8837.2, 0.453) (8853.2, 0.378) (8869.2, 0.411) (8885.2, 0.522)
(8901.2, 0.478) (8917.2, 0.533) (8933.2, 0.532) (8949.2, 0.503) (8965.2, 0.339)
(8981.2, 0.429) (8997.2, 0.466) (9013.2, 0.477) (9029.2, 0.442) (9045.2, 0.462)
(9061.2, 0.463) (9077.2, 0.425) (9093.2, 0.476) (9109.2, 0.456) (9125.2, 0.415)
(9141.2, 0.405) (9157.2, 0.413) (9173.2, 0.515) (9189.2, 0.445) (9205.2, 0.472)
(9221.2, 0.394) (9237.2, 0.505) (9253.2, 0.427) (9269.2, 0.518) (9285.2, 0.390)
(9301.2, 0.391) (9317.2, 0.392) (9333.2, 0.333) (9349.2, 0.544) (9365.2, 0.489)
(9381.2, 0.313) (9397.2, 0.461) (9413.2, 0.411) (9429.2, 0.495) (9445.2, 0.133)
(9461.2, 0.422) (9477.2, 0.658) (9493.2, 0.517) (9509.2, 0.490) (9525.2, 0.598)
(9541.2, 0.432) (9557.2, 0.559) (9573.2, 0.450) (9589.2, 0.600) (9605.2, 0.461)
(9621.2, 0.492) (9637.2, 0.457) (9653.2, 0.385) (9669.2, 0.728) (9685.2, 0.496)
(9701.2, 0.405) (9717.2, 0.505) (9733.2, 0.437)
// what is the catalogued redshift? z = 0.80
